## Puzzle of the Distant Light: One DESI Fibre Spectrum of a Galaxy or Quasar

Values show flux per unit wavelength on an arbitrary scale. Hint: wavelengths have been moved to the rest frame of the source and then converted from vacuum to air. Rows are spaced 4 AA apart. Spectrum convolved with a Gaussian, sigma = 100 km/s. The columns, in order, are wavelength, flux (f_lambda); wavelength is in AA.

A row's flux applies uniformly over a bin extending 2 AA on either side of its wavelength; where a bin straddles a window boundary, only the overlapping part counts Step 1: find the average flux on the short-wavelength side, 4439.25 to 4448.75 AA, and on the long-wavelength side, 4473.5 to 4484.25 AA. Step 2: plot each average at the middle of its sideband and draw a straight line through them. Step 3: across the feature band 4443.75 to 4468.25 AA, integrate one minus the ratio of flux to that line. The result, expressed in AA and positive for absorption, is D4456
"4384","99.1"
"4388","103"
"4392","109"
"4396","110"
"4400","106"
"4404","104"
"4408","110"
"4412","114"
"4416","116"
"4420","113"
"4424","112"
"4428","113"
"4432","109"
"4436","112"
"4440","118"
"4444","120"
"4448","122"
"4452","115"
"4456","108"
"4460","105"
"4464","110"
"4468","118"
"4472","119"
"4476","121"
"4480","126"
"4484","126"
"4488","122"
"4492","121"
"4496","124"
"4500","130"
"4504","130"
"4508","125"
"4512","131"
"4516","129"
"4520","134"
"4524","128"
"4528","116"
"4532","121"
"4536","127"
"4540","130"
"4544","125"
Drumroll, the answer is 1.62 AA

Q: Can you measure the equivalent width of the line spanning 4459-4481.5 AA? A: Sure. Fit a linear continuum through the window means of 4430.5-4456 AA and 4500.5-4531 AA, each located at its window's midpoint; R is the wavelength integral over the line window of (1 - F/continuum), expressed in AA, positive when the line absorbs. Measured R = 0.6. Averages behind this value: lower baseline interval 116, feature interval 117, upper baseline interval 127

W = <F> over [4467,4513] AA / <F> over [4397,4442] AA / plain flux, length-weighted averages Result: 1.12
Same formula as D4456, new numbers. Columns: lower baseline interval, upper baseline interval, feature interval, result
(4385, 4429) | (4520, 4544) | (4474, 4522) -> -2.2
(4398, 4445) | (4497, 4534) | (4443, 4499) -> 0.7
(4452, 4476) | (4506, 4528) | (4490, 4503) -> -0.3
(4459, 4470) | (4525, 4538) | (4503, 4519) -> -1.4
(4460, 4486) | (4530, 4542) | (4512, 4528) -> -0.6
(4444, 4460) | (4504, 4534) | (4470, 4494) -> -0.5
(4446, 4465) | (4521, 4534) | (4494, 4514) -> -1.5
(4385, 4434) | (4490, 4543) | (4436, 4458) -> -0.1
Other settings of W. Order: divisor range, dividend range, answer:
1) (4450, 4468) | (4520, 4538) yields 1.12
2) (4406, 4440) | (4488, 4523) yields 1.13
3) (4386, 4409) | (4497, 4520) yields 1.21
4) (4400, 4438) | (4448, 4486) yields 1.05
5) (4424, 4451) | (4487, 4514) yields 1.09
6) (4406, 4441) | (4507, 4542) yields 1.12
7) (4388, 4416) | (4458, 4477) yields 1.05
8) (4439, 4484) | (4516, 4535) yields 1.07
